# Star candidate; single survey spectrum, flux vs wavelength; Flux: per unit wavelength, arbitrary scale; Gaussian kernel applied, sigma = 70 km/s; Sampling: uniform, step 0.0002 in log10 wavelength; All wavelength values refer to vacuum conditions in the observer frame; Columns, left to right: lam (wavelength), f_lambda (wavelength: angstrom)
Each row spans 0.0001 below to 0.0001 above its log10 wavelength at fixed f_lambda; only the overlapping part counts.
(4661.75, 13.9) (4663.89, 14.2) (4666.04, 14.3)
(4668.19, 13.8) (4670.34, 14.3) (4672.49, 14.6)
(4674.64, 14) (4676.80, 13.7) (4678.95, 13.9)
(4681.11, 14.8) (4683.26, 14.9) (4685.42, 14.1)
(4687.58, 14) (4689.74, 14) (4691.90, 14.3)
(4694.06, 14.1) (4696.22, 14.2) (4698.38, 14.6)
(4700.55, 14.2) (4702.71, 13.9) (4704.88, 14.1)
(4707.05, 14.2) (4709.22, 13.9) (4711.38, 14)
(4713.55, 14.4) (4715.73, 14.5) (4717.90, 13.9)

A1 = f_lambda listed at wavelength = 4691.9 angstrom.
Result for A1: 14.3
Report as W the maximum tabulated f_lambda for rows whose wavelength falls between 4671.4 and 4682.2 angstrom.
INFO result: 14.8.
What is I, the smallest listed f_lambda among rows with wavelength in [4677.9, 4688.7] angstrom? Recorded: 13.9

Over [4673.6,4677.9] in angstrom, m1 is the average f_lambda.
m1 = 13.8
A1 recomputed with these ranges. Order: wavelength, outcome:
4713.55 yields 14.4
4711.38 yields 14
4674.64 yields 14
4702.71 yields 13.9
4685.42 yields 14.1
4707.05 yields 14.2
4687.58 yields 14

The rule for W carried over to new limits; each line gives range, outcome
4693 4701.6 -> 14.6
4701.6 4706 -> 14.1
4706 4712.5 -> 14.2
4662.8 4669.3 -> 14.3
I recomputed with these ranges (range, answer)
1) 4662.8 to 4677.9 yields 13.7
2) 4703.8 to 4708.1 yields 14.1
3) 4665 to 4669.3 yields 13.8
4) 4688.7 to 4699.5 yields 14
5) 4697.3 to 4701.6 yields 14.2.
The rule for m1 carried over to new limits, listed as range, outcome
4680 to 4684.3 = 14.8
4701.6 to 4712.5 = 14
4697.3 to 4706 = 14.2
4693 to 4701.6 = 14.3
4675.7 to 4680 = 13.8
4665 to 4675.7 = 14.2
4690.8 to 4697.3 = 14.2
